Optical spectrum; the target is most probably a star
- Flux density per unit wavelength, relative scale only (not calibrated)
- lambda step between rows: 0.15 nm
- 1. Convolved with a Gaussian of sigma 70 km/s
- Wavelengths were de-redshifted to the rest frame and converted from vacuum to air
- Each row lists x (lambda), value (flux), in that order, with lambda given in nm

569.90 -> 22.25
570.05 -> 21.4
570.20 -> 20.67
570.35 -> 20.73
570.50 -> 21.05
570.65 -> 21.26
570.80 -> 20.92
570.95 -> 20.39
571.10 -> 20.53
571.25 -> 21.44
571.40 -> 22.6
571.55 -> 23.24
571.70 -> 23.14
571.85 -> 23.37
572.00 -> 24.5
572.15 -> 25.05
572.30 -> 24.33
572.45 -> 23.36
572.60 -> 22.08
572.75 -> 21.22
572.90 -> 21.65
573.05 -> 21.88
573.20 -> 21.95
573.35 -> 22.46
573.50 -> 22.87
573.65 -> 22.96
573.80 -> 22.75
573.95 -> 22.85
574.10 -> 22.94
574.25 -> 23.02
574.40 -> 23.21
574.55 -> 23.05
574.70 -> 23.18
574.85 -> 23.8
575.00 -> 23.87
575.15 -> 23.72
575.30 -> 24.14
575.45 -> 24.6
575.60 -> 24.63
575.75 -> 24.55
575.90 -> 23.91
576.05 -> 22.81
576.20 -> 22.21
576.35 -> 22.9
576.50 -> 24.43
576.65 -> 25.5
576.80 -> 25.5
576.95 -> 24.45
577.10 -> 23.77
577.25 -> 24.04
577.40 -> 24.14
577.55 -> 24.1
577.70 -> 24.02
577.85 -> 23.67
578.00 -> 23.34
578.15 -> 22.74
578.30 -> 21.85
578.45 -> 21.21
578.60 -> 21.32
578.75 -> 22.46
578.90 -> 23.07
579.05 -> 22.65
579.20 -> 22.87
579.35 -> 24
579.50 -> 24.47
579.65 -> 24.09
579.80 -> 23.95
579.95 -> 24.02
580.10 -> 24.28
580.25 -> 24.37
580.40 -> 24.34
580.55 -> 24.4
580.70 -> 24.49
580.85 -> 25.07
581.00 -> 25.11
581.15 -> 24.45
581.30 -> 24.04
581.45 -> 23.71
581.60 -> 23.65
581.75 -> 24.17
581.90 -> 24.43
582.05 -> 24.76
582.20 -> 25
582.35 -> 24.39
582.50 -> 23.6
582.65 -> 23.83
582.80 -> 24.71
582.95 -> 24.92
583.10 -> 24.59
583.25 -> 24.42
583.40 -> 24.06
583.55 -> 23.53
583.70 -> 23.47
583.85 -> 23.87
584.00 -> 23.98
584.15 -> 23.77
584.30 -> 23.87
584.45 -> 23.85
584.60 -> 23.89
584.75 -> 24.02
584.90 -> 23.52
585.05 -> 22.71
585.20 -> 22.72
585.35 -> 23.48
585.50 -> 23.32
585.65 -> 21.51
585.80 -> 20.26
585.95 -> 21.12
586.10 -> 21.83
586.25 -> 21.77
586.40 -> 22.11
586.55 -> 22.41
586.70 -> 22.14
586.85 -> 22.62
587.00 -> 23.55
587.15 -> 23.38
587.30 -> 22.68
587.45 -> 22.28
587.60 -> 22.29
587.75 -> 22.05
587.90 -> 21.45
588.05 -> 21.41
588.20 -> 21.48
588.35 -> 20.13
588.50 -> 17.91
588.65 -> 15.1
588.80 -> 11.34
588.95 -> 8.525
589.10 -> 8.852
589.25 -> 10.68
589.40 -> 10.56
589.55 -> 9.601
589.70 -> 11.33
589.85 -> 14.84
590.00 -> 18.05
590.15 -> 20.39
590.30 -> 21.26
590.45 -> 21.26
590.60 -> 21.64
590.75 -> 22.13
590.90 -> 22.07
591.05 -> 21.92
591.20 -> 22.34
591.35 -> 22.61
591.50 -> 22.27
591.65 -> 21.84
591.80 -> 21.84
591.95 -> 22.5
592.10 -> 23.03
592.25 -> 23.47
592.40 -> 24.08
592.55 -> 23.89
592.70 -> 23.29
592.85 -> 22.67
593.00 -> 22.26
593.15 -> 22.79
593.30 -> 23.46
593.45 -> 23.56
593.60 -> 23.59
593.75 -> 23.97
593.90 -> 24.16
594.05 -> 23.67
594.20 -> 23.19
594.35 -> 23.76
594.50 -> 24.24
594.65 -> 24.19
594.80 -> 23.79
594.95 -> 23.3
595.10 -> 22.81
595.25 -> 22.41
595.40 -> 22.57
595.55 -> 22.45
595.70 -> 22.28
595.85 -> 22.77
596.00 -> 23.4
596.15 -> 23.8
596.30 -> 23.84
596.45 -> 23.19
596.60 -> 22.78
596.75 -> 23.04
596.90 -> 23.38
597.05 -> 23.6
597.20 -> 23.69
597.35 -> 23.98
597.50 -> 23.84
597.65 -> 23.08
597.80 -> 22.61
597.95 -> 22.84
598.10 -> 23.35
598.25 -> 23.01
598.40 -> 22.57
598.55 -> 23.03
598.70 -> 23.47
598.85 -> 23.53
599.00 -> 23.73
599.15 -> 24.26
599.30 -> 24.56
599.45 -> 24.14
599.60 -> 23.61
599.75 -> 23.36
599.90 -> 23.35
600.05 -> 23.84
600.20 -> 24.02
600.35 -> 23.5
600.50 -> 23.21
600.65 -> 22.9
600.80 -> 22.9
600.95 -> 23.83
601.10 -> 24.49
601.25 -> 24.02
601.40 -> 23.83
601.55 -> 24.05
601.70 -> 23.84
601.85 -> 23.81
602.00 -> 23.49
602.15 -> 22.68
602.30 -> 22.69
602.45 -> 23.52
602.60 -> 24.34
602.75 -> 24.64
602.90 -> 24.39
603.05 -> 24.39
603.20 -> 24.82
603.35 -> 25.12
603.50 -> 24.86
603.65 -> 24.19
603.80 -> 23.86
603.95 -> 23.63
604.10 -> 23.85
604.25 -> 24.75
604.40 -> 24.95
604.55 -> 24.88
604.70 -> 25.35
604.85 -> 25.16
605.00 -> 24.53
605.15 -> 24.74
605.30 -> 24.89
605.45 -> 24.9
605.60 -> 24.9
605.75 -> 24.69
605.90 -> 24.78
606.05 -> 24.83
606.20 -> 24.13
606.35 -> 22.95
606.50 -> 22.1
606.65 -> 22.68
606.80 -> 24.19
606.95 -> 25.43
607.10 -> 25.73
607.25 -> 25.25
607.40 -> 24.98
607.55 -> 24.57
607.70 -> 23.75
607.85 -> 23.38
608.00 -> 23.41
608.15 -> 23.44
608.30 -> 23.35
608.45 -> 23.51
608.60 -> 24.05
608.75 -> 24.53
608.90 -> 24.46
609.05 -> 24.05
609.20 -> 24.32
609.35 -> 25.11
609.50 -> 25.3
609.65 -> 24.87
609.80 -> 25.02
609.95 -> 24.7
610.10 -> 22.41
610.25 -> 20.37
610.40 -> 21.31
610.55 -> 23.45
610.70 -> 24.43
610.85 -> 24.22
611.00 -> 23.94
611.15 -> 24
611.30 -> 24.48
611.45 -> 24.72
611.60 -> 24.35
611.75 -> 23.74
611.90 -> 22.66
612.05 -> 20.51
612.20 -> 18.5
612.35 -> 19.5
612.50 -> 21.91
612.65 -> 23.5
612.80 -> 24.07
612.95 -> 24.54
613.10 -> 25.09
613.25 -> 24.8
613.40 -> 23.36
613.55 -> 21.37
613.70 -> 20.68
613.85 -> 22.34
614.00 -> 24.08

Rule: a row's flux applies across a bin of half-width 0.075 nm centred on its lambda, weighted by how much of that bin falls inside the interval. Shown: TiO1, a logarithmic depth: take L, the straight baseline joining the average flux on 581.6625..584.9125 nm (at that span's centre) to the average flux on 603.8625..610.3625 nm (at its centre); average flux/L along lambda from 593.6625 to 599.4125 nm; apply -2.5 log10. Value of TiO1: 0.04 mag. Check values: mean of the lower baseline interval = 24.1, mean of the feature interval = 23.4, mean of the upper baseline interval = 24.2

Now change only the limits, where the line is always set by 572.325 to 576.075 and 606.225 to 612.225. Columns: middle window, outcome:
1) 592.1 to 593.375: 0.01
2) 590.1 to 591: 0.09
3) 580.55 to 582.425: -0.05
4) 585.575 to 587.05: 0.07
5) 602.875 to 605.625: -0.04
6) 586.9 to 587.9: 0.04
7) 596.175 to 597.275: 0.01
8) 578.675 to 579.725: -0.01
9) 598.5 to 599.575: -0.01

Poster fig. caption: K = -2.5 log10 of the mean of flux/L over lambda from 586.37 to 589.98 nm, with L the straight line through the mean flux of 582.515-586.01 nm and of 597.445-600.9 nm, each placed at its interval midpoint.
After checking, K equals 0.30 mag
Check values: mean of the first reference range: 23.5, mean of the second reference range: 23.4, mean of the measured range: 17.8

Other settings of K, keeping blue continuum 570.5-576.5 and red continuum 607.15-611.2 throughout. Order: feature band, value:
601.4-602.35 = 0.012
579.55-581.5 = -0.057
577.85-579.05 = 0.031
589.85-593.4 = 0.065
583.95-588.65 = 0.049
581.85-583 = -0.059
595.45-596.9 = 0.023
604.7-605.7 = -0.047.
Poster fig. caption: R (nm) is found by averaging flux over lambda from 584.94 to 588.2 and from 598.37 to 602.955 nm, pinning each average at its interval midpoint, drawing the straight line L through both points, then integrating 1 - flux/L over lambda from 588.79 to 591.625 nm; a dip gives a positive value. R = 0.687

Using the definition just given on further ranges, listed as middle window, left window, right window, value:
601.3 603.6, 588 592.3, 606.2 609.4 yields -0.18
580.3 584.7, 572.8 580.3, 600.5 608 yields -0.12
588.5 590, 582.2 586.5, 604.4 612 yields 0.74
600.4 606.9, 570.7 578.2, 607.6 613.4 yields -0.18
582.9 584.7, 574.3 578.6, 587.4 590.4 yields -0.43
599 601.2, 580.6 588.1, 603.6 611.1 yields 0.02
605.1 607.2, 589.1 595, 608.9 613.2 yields -0.14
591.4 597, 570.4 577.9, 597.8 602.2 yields 0.07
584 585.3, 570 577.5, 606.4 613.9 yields -0.02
